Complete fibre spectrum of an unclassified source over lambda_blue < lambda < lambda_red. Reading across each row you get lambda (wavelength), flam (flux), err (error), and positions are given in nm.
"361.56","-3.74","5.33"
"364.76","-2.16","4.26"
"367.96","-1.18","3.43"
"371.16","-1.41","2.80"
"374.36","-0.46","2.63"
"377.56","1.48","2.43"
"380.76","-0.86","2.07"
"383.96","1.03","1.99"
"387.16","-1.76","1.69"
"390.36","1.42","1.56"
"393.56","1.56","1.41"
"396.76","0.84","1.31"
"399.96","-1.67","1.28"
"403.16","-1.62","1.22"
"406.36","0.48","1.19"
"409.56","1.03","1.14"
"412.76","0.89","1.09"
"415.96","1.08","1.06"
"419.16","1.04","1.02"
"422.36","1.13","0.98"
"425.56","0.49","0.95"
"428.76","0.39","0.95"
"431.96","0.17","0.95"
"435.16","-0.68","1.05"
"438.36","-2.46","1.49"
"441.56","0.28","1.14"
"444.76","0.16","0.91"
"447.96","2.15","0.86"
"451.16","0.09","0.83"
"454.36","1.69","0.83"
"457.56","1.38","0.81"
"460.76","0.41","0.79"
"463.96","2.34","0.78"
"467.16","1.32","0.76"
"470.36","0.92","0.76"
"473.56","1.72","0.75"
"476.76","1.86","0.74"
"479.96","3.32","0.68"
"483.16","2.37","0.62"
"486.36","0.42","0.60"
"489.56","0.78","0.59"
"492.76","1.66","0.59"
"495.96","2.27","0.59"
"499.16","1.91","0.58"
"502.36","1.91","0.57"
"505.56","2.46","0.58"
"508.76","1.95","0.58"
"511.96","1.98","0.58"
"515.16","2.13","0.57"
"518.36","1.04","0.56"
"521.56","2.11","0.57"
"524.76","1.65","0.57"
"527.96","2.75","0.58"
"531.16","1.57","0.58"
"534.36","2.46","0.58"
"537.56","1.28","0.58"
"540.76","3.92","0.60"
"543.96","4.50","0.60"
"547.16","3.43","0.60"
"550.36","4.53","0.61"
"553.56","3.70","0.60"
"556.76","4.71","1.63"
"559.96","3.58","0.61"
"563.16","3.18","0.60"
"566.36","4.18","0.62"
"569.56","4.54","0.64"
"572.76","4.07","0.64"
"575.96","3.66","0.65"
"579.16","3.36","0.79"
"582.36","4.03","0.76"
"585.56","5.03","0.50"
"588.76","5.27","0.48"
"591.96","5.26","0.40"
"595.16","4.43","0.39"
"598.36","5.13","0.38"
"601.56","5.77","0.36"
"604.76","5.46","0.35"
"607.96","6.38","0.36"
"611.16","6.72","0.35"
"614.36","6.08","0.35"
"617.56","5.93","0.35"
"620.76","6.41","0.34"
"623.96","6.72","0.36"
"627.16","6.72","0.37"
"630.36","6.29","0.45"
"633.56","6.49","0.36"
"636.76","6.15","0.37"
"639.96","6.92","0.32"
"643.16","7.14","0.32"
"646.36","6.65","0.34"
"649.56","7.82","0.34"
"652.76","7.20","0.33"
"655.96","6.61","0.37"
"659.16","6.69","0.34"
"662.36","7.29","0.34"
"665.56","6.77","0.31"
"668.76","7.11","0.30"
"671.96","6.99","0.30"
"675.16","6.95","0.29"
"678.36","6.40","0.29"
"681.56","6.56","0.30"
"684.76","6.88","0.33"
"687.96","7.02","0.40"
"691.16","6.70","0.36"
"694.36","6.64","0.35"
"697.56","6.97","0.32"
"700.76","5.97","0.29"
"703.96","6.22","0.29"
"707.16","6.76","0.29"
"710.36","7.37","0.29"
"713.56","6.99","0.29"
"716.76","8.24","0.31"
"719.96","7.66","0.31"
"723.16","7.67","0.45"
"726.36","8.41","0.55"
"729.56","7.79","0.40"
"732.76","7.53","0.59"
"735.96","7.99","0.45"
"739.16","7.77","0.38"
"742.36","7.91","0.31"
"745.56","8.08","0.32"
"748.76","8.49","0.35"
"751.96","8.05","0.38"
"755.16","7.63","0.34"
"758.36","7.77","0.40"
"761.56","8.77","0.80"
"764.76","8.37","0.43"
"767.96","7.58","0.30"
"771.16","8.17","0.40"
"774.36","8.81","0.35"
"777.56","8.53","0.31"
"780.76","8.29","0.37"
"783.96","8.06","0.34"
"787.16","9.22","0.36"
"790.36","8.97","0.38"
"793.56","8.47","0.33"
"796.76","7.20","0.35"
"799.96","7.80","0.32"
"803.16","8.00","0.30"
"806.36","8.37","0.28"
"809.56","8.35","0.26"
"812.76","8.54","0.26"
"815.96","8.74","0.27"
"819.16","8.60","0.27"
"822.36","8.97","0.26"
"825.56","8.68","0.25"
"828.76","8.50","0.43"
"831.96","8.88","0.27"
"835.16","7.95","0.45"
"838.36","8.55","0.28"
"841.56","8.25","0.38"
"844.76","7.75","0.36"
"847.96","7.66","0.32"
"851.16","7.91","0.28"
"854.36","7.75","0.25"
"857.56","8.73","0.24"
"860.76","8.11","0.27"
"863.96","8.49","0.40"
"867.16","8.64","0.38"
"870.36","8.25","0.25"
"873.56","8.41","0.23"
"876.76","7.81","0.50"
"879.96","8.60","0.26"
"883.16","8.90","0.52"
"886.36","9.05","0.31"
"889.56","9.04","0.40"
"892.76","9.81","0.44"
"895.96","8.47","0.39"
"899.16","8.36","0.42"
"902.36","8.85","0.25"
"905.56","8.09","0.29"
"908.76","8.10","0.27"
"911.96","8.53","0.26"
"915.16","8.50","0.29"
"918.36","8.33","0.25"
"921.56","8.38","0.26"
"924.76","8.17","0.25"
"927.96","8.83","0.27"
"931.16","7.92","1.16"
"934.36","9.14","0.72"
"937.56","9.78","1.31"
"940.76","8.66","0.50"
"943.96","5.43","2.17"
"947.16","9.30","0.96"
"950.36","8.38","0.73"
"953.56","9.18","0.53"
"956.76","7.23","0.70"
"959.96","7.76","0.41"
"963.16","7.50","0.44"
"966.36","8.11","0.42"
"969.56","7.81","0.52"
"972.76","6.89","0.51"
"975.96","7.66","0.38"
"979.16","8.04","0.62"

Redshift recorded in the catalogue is 0.354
